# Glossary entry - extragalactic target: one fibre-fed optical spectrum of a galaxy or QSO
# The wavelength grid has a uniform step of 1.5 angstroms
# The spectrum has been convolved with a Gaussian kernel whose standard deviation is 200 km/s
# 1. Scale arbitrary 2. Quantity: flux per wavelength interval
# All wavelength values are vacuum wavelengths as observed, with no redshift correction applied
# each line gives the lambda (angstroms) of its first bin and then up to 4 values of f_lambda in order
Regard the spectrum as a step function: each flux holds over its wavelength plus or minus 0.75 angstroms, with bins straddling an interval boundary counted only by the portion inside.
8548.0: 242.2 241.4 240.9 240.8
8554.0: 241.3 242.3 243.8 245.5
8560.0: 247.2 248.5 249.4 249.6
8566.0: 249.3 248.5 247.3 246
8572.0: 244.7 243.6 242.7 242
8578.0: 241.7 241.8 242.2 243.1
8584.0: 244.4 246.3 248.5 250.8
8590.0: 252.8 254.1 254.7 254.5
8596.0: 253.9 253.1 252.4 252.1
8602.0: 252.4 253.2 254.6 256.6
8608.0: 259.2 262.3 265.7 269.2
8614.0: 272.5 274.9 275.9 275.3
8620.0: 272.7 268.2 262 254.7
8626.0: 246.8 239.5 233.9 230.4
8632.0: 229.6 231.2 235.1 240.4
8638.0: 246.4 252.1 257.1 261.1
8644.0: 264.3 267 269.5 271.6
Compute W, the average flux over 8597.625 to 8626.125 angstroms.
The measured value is 262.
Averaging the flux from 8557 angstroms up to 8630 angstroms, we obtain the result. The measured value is 253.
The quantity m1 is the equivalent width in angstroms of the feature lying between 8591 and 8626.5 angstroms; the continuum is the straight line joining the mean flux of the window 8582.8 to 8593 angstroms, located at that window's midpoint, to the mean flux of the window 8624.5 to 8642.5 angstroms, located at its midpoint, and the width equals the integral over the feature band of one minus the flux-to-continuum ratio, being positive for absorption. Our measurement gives -2.1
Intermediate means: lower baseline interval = 250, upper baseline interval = 242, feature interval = 261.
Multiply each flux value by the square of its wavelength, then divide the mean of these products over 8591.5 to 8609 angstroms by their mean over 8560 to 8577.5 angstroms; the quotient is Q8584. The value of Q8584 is 1.04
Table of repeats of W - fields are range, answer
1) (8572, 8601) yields 248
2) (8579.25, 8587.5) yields 244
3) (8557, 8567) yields 248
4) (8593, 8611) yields 255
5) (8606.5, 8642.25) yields 255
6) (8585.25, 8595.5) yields 252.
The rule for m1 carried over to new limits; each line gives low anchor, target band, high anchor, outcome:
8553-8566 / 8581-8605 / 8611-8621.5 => 1.0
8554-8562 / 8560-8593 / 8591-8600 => 0.3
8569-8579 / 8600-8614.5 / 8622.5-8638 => -1.1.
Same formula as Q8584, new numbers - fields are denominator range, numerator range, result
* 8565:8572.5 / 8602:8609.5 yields 1.04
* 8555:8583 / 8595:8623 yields 1.08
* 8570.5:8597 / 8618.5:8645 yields 1.02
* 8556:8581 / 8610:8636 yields 1.05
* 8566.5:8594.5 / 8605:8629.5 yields 1.07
